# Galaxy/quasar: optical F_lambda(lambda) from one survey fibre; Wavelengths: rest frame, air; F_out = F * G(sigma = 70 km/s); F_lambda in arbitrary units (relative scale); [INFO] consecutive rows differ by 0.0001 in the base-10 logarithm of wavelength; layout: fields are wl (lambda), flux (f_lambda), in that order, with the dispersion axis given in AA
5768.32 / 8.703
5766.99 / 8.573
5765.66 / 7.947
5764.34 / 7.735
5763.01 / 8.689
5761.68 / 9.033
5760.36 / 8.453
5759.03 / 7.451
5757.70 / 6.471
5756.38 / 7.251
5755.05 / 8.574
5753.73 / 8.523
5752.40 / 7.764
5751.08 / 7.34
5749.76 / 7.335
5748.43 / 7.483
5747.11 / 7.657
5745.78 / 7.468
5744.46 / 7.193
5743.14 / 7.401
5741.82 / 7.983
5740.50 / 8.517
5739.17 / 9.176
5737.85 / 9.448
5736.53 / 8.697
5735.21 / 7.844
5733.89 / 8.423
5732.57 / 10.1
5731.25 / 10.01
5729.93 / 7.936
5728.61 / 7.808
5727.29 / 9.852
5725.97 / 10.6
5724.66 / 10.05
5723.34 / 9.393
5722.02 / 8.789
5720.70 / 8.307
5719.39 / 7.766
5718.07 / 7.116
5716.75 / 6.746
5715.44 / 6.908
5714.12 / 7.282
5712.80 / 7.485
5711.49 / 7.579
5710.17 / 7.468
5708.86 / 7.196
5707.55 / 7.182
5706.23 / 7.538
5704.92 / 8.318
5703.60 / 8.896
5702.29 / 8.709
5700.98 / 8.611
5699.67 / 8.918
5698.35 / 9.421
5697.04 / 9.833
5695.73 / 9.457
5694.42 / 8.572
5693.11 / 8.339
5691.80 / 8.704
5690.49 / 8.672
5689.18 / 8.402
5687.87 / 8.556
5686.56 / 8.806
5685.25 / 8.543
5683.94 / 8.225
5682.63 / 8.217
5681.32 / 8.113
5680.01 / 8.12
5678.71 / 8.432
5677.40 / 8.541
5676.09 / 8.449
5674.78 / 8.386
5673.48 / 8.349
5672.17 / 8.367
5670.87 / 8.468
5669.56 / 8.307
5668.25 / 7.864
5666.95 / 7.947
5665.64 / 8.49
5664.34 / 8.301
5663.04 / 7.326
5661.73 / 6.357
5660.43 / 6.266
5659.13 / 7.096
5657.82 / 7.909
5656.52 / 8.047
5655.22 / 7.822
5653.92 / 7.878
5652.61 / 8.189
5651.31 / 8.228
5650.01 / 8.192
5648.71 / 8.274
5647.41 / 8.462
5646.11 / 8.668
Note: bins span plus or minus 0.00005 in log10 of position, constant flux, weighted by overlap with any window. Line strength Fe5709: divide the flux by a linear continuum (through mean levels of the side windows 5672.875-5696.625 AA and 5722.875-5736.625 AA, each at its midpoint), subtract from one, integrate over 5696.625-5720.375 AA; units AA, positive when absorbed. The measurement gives 2.5 AA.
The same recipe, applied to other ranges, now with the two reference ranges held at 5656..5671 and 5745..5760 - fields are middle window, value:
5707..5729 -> -1.4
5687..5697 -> -1.4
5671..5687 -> -1.5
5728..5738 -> -1.5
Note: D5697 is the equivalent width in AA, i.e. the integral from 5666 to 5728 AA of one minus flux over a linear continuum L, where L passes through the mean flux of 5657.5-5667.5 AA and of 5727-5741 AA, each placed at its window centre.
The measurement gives -2.0 AA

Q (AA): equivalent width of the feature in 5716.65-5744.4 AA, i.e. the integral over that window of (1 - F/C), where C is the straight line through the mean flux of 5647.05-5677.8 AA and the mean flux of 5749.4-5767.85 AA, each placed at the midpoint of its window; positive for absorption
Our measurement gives -2.5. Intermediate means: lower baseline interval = 7.97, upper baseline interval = 7.96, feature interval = 8.67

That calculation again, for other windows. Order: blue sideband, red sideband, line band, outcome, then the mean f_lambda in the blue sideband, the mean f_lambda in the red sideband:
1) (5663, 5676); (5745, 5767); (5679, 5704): -1.7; 8.24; 7.84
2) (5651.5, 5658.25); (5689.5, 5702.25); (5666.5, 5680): 0.2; 7.99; 8.93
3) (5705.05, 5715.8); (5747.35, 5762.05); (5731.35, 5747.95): -1.6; 7.39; 7.76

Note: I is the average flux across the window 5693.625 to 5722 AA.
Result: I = 8.08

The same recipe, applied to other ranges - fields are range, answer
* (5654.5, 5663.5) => 7.26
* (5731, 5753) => 8.19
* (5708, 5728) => 8.16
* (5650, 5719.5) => 8.09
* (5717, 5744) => 8.72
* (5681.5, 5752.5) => 8.34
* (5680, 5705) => 8.69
